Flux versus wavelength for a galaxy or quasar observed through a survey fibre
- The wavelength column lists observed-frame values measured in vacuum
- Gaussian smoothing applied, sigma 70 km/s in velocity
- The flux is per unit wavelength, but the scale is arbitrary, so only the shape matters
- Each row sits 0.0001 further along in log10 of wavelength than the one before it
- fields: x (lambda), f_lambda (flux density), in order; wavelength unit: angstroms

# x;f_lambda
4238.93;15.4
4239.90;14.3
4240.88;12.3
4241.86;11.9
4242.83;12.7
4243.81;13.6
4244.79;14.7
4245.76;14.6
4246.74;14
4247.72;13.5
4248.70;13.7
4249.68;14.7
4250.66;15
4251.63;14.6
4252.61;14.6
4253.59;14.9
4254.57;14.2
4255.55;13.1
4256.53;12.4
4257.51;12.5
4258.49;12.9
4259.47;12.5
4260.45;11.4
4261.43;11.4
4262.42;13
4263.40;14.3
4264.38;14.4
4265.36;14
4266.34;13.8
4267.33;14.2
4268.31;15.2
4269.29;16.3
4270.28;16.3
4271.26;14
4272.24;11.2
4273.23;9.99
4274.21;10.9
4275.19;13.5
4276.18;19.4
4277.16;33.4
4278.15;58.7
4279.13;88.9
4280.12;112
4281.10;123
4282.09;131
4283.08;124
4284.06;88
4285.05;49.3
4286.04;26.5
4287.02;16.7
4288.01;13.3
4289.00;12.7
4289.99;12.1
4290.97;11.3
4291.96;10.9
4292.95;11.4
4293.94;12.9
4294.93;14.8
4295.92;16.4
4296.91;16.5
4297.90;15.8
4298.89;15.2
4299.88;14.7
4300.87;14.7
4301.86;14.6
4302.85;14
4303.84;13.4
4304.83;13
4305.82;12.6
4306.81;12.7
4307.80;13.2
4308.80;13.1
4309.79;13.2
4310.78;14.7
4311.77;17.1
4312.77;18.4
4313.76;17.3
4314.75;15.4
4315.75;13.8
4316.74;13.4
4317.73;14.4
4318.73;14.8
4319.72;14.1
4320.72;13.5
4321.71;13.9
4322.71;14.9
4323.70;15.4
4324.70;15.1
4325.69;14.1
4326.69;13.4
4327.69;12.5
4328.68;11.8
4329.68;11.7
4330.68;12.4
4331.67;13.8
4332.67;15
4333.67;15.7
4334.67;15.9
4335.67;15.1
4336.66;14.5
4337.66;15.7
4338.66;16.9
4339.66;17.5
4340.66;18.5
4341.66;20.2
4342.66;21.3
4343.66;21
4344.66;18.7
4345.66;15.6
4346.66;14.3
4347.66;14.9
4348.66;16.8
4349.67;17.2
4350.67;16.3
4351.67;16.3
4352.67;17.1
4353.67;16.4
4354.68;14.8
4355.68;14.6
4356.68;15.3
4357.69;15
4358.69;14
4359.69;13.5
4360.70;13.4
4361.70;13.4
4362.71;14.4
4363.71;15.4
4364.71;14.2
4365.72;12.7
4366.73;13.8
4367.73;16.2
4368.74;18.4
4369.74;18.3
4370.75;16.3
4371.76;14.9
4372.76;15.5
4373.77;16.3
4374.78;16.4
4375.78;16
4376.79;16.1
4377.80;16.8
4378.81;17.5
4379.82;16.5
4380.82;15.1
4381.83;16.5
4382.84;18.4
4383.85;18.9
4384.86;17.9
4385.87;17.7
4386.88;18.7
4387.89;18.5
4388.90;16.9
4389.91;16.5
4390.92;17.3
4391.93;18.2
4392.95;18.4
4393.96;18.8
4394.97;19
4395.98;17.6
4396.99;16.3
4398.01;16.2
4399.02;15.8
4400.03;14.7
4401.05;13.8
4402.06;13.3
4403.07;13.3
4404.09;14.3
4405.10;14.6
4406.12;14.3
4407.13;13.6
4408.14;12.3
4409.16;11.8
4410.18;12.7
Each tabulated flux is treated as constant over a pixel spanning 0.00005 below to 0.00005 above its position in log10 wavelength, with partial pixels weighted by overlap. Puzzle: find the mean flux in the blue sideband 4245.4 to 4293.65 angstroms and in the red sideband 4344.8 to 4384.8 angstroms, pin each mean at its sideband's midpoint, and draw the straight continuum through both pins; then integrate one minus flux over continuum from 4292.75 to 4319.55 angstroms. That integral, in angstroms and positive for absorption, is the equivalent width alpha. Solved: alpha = 9.98 angstroms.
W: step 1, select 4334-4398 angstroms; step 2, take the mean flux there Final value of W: 16.5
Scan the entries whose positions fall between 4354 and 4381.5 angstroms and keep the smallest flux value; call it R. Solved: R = 12.7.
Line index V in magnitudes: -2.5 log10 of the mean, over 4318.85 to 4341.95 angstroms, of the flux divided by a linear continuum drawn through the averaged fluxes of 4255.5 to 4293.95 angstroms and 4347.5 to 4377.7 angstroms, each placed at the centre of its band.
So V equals 0.38 mag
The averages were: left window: 31.3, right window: 15.5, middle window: 14.8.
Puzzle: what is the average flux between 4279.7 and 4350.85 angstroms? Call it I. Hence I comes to 22.4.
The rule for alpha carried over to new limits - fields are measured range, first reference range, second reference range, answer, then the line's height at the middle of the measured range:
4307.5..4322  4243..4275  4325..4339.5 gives -0.6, 14.1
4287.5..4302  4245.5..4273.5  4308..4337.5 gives 0.3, 14.1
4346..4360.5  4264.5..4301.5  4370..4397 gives 4.2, 21.8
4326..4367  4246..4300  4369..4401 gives 9.8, 20.3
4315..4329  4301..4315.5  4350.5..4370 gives 0.6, 14.6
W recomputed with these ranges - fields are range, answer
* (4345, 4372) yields 15.3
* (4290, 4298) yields 13.5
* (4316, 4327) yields 14.3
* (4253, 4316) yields 24.8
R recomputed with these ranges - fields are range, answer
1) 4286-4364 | 10.9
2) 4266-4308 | 9.99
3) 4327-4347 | 11.7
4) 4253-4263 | 11.4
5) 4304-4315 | 12.6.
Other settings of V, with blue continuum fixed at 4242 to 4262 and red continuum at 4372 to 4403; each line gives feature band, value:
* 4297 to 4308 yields 0.05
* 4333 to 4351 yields -0.09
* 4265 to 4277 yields -0.05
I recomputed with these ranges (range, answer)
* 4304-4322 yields 14.4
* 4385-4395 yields 17.9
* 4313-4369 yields 15.3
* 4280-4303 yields 36.2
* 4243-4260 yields 13.8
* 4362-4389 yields 16.4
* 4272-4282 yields 52.4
